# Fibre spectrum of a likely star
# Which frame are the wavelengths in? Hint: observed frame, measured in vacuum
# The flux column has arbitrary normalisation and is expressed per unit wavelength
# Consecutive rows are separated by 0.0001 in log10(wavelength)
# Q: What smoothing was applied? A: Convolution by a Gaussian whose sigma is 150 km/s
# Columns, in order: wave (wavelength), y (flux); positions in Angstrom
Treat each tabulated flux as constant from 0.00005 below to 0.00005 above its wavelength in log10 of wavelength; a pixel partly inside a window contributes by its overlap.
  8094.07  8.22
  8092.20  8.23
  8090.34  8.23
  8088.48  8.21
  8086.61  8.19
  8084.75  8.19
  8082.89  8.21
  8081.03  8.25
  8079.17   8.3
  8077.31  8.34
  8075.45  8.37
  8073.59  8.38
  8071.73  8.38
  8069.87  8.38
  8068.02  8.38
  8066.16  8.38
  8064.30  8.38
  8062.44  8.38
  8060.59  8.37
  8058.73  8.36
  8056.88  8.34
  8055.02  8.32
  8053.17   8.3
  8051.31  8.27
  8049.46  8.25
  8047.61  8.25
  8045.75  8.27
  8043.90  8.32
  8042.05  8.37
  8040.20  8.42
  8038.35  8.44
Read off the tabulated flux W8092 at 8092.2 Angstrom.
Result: 8.23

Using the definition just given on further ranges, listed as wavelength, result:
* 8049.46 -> 8.25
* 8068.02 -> 8.38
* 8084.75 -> 8.19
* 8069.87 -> 8.38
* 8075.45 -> 8.37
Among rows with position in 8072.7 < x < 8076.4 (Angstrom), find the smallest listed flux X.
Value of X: 8.37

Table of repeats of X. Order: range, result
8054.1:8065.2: 8.32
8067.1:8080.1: 8.3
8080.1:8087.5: 8.19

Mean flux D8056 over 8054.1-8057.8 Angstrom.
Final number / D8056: 8.32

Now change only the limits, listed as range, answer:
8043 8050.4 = 8.27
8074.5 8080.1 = 8.34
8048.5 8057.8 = 8.3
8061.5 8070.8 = 8.38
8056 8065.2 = 8.37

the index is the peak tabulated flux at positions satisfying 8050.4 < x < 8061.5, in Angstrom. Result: 8.37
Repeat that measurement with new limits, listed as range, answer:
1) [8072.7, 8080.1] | 8.38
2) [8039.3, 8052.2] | 8.42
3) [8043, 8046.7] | 8.32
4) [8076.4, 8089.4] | 8.34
